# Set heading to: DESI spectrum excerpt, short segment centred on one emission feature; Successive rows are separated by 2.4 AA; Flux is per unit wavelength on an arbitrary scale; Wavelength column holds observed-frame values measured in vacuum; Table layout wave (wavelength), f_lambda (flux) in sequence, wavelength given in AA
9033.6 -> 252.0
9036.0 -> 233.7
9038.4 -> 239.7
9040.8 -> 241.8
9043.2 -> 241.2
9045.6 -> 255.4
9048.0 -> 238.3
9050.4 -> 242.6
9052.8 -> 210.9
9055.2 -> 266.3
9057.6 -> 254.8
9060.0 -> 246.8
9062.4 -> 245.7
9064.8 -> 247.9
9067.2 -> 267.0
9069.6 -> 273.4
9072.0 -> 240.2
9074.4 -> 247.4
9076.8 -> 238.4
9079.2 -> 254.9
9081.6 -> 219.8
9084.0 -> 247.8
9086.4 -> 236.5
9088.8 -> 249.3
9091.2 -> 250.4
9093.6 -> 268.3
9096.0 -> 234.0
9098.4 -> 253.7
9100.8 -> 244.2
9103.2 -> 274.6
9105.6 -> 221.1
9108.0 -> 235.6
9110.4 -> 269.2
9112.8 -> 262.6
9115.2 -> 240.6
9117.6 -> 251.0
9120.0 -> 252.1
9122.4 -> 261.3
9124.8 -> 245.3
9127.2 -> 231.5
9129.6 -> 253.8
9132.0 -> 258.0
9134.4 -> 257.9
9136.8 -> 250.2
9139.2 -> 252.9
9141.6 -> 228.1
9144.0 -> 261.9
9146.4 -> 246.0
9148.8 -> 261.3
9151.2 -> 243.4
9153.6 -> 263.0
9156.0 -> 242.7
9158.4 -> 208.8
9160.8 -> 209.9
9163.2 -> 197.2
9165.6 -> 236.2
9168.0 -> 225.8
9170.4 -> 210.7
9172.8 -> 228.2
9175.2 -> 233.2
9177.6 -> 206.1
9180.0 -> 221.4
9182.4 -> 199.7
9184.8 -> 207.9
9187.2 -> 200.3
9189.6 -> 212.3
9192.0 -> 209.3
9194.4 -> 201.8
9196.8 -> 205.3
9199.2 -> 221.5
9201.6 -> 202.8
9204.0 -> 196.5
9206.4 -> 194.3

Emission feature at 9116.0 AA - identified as C III]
